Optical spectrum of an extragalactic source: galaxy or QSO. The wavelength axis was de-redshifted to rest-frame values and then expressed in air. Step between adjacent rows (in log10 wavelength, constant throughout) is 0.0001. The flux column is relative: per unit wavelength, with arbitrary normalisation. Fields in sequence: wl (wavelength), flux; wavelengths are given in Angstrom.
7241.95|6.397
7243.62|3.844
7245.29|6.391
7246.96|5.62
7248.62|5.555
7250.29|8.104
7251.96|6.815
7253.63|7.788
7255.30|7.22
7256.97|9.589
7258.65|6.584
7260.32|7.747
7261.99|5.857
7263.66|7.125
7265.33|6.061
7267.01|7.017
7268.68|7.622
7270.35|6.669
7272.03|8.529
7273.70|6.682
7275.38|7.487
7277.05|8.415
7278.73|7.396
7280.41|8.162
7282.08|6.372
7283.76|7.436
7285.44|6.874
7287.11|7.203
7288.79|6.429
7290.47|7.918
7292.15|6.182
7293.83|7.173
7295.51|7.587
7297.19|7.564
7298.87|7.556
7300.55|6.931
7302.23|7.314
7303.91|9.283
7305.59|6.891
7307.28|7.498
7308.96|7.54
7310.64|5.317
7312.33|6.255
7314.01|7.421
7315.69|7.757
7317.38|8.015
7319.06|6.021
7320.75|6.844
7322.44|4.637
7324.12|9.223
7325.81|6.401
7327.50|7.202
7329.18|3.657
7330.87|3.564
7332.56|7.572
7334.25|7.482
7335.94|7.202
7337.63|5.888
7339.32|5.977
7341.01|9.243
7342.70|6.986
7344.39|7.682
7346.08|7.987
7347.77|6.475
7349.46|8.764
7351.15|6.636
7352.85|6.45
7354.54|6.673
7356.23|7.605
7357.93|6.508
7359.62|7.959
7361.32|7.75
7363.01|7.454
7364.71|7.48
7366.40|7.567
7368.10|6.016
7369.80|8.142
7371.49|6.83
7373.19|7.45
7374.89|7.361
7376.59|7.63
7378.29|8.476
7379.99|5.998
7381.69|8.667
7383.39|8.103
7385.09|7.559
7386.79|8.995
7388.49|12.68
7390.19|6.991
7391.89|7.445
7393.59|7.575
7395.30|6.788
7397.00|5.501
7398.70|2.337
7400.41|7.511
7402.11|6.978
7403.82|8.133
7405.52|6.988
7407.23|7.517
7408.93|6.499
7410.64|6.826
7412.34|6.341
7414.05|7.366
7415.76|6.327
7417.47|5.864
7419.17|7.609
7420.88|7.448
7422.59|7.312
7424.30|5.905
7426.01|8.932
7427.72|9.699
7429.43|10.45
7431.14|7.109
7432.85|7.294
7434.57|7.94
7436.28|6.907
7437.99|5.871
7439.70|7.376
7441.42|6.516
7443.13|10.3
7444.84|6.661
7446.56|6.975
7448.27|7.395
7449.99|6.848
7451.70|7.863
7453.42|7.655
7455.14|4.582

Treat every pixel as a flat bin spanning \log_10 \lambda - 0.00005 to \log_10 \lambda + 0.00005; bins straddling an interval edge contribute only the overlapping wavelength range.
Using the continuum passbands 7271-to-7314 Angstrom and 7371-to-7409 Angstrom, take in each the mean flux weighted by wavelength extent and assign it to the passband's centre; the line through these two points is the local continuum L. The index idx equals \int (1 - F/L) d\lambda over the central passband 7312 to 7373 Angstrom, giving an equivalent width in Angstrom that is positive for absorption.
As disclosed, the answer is 3.0 Angstrom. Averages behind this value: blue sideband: 7.28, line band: 6.99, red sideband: 7.41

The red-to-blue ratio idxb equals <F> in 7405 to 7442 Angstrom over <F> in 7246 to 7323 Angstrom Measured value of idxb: 1.02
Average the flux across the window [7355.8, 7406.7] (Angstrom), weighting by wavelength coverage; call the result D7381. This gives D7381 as 7.41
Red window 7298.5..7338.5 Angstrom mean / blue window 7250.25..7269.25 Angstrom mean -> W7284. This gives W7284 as 0.94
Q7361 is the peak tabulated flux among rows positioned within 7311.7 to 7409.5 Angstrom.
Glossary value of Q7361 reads 12.68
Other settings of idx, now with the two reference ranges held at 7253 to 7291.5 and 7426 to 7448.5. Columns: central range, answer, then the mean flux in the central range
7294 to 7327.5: 1.1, 7.16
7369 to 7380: 0.1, 7.52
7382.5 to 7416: 1.9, 7.24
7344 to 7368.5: 0.9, 7.28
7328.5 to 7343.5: 2.1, 6.42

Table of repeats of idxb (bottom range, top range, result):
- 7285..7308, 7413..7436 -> 1.04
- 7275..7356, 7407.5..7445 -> 1.05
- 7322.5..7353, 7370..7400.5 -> 1.09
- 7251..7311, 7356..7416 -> 1.00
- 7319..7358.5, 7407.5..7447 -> 1.09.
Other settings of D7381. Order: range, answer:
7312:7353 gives 6.87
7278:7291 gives 7.21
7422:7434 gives 8.11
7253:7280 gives 7.37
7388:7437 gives 7.28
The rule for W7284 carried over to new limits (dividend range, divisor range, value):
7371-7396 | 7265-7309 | 1.08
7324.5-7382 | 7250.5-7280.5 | 0.96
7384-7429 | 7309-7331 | 1.13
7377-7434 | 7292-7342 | 1.07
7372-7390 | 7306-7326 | 1.19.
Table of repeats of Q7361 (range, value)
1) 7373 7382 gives 8.667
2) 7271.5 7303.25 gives 8.529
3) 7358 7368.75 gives 7.959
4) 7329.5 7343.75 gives 9.243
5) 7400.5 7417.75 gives 8.133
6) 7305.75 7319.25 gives 8.015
